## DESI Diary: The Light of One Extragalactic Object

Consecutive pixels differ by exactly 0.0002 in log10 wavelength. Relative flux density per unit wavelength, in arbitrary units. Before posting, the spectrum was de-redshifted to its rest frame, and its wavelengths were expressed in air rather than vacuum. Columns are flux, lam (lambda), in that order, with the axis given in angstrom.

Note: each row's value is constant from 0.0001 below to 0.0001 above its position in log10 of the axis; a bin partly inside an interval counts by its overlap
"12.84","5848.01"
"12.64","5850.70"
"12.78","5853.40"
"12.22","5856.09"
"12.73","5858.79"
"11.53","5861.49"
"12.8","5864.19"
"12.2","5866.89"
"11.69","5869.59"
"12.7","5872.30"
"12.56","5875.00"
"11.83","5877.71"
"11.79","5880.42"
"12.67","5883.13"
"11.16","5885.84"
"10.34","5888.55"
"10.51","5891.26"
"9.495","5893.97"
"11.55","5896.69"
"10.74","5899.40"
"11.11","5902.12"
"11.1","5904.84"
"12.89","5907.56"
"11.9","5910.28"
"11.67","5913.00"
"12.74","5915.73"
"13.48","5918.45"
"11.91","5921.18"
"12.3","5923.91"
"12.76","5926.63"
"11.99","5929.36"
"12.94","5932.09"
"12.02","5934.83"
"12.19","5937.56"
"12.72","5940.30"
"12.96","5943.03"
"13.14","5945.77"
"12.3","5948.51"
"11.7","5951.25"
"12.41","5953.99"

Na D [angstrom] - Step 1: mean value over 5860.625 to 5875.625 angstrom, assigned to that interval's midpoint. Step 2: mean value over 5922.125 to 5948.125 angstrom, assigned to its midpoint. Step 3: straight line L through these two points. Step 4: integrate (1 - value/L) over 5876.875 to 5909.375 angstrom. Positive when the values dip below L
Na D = 2.9 angstrom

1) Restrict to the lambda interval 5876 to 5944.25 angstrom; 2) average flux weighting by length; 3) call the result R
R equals 11.9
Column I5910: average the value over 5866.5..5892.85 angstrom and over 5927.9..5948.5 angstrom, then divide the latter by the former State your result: 1.07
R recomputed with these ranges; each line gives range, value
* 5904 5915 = 12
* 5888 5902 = 10.6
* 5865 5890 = 11.9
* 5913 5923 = 12.5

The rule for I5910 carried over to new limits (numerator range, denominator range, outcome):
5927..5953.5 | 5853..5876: 1.01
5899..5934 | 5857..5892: 1.02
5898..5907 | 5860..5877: 0.91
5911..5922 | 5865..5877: 1.01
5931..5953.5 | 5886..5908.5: 1.14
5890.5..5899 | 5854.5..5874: 0.86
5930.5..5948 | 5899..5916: 1.08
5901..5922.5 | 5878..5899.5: 1.09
